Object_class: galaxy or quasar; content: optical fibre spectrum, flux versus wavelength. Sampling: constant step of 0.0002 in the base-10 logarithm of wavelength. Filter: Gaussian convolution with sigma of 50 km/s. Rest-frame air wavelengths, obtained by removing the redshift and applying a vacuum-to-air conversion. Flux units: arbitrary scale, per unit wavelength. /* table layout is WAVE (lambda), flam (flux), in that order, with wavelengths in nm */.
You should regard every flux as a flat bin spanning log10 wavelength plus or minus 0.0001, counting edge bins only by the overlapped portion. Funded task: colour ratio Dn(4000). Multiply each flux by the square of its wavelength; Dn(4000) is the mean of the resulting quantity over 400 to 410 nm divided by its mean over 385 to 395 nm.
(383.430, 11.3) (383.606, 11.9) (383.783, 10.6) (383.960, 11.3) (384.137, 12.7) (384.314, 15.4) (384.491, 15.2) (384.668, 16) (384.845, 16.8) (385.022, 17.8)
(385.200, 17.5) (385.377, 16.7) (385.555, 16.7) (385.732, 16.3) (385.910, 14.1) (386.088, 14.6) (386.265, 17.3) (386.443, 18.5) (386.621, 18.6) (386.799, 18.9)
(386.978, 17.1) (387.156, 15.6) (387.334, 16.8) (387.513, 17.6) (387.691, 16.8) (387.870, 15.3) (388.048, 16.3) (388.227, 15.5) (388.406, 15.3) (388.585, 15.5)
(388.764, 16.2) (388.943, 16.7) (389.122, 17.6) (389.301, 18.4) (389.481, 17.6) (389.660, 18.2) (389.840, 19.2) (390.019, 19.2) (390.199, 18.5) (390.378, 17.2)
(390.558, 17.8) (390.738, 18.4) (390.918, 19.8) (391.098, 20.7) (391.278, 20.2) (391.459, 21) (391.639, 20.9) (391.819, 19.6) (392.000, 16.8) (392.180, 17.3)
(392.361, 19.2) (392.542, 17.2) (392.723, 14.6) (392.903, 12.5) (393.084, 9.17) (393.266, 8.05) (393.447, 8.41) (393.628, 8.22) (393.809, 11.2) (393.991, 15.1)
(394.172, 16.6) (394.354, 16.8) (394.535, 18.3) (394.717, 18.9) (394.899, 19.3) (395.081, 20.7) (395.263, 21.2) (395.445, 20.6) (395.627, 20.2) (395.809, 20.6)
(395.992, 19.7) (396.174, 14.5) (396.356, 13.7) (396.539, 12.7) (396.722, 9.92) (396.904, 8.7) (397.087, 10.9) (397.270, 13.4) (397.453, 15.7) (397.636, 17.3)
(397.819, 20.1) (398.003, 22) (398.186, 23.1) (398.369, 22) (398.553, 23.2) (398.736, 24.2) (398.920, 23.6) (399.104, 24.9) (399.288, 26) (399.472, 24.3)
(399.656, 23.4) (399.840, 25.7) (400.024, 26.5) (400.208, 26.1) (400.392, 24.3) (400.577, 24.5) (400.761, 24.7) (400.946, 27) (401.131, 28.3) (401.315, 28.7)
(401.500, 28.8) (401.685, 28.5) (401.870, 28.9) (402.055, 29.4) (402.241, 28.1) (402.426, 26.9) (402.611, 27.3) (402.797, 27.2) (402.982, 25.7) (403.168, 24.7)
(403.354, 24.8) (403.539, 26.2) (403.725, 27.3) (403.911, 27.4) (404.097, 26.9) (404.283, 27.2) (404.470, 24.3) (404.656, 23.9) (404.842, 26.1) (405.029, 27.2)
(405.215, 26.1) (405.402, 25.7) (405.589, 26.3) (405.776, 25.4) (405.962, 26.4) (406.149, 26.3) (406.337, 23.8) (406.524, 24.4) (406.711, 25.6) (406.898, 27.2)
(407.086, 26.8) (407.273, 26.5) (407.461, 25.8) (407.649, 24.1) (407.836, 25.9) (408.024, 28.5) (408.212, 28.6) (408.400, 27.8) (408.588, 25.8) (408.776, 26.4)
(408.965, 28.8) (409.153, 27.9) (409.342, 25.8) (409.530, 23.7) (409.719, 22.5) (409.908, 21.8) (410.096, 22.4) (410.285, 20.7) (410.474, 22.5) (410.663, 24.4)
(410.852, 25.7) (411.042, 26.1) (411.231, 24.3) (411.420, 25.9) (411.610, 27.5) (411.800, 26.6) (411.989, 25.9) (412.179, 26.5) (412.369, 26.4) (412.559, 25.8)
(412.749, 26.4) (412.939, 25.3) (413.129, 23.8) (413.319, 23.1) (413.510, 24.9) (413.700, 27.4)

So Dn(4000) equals 1.70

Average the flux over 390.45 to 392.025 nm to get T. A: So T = 19.5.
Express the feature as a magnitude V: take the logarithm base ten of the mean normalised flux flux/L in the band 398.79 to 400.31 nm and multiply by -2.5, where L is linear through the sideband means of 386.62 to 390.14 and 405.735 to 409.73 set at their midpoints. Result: -0.12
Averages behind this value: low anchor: 17.1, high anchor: 26.2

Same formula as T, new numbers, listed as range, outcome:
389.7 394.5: 16.3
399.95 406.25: 26.6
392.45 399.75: 17.3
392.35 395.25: 14.7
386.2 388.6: 16.8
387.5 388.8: 16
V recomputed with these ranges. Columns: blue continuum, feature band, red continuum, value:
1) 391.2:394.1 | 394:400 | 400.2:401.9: 0.106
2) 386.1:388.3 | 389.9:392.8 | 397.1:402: 0.034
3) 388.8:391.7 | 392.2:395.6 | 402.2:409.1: 0.312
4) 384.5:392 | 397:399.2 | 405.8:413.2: 0.064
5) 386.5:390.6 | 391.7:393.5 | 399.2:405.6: 0.338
